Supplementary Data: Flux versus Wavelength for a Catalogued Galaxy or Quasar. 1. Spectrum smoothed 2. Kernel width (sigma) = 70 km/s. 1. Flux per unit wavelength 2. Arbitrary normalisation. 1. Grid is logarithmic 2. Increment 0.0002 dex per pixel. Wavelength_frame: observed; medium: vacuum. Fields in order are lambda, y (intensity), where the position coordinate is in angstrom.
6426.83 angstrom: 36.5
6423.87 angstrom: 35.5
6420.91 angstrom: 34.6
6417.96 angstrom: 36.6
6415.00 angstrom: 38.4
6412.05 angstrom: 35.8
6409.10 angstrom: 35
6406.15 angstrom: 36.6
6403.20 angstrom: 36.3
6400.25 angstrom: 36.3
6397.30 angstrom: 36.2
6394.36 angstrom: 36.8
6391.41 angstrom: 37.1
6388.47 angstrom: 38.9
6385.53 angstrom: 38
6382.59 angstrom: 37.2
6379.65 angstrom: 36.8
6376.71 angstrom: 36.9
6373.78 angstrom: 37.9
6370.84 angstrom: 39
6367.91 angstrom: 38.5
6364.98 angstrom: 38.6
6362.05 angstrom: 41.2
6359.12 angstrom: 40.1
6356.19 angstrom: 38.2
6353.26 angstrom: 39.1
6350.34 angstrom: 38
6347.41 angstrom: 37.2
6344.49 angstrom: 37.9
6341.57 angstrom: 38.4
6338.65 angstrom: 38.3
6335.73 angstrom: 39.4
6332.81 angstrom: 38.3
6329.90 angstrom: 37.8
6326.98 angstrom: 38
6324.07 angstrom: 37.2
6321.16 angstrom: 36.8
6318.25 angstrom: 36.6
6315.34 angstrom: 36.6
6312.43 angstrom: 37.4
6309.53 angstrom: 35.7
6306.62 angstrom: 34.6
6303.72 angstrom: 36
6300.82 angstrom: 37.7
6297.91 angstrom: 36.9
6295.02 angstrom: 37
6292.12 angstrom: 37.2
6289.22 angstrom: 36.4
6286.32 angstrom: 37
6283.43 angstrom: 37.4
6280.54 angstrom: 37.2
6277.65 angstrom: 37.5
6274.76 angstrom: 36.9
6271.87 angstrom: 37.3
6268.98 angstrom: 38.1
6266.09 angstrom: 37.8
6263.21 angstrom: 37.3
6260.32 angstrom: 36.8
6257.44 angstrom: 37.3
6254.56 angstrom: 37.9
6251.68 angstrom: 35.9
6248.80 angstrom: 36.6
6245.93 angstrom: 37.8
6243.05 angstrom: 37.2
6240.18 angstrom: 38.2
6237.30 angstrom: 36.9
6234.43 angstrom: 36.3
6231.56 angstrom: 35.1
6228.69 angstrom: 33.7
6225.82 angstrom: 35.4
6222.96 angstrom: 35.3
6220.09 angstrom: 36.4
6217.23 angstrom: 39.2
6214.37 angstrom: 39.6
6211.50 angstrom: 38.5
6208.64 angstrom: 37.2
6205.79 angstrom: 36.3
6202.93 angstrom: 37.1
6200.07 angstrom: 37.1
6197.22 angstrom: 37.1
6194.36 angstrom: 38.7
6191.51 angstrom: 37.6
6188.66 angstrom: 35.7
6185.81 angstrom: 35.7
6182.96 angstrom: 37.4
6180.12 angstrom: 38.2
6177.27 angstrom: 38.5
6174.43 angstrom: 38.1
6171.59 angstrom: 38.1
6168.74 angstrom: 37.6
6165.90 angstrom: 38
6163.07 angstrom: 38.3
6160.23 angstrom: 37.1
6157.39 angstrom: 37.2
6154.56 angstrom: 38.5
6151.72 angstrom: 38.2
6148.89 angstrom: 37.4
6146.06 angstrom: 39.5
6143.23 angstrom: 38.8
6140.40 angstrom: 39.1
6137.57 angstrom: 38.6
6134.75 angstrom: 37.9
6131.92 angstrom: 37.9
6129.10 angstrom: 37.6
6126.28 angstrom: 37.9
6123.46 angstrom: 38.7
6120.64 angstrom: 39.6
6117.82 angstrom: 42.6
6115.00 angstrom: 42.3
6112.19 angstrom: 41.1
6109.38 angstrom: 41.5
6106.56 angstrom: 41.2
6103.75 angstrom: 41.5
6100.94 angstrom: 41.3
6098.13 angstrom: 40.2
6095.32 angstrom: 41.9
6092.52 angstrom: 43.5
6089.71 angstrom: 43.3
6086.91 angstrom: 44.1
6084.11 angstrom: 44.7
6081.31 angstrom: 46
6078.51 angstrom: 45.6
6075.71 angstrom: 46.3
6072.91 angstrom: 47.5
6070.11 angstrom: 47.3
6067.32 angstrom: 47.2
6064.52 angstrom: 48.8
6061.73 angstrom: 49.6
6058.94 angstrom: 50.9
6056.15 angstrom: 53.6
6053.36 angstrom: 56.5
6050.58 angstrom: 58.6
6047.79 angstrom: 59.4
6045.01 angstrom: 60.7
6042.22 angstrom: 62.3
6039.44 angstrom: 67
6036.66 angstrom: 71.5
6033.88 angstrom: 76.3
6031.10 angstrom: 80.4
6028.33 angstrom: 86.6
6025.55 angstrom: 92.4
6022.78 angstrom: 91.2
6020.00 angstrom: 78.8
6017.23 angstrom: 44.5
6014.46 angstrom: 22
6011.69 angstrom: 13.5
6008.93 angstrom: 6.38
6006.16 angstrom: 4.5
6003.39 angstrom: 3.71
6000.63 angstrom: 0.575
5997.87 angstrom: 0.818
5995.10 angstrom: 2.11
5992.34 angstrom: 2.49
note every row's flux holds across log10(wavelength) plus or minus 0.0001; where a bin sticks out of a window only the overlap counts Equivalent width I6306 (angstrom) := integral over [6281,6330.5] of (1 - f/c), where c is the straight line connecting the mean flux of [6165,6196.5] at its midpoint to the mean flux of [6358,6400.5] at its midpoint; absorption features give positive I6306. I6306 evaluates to 1.32 angstrom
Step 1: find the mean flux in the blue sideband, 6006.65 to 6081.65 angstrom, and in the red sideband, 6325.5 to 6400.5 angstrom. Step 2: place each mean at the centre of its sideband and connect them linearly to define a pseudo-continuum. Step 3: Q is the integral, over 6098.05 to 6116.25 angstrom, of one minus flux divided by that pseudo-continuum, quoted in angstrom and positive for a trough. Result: 3.7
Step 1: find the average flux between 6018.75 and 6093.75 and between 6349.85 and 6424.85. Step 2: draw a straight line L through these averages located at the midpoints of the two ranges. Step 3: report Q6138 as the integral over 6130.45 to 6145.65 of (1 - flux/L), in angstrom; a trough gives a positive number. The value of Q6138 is 4.3 angstrom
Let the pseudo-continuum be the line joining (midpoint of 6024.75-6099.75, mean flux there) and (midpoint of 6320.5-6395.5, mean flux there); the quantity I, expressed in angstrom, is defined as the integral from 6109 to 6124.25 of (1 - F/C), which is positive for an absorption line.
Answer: 3.3 angstrom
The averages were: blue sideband 55.6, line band 41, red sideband 38.2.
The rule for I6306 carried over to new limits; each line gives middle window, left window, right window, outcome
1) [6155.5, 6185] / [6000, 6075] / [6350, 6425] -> 5.4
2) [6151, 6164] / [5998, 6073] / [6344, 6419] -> 2.3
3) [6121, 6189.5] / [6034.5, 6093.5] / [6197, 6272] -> 9.6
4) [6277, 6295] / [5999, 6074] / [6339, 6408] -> 1.8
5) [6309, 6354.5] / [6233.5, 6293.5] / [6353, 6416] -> -0.3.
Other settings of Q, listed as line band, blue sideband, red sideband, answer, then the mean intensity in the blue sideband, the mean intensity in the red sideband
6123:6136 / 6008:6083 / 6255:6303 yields 3.0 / 56.2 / 37.2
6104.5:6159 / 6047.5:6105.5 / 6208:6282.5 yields 5.8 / 47.2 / 37.1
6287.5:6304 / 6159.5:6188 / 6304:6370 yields 0.4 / 37.7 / 37.9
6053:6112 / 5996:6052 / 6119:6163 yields -2.7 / 48.7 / 38.3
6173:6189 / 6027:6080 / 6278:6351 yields 3.6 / 58.7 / 37.2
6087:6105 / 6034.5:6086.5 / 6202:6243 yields 2.8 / 53.7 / 36.8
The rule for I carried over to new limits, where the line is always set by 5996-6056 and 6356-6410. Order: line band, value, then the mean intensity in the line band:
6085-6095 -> 0.8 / 43.5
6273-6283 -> 0.9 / 37.2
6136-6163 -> 4.1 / 38.3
